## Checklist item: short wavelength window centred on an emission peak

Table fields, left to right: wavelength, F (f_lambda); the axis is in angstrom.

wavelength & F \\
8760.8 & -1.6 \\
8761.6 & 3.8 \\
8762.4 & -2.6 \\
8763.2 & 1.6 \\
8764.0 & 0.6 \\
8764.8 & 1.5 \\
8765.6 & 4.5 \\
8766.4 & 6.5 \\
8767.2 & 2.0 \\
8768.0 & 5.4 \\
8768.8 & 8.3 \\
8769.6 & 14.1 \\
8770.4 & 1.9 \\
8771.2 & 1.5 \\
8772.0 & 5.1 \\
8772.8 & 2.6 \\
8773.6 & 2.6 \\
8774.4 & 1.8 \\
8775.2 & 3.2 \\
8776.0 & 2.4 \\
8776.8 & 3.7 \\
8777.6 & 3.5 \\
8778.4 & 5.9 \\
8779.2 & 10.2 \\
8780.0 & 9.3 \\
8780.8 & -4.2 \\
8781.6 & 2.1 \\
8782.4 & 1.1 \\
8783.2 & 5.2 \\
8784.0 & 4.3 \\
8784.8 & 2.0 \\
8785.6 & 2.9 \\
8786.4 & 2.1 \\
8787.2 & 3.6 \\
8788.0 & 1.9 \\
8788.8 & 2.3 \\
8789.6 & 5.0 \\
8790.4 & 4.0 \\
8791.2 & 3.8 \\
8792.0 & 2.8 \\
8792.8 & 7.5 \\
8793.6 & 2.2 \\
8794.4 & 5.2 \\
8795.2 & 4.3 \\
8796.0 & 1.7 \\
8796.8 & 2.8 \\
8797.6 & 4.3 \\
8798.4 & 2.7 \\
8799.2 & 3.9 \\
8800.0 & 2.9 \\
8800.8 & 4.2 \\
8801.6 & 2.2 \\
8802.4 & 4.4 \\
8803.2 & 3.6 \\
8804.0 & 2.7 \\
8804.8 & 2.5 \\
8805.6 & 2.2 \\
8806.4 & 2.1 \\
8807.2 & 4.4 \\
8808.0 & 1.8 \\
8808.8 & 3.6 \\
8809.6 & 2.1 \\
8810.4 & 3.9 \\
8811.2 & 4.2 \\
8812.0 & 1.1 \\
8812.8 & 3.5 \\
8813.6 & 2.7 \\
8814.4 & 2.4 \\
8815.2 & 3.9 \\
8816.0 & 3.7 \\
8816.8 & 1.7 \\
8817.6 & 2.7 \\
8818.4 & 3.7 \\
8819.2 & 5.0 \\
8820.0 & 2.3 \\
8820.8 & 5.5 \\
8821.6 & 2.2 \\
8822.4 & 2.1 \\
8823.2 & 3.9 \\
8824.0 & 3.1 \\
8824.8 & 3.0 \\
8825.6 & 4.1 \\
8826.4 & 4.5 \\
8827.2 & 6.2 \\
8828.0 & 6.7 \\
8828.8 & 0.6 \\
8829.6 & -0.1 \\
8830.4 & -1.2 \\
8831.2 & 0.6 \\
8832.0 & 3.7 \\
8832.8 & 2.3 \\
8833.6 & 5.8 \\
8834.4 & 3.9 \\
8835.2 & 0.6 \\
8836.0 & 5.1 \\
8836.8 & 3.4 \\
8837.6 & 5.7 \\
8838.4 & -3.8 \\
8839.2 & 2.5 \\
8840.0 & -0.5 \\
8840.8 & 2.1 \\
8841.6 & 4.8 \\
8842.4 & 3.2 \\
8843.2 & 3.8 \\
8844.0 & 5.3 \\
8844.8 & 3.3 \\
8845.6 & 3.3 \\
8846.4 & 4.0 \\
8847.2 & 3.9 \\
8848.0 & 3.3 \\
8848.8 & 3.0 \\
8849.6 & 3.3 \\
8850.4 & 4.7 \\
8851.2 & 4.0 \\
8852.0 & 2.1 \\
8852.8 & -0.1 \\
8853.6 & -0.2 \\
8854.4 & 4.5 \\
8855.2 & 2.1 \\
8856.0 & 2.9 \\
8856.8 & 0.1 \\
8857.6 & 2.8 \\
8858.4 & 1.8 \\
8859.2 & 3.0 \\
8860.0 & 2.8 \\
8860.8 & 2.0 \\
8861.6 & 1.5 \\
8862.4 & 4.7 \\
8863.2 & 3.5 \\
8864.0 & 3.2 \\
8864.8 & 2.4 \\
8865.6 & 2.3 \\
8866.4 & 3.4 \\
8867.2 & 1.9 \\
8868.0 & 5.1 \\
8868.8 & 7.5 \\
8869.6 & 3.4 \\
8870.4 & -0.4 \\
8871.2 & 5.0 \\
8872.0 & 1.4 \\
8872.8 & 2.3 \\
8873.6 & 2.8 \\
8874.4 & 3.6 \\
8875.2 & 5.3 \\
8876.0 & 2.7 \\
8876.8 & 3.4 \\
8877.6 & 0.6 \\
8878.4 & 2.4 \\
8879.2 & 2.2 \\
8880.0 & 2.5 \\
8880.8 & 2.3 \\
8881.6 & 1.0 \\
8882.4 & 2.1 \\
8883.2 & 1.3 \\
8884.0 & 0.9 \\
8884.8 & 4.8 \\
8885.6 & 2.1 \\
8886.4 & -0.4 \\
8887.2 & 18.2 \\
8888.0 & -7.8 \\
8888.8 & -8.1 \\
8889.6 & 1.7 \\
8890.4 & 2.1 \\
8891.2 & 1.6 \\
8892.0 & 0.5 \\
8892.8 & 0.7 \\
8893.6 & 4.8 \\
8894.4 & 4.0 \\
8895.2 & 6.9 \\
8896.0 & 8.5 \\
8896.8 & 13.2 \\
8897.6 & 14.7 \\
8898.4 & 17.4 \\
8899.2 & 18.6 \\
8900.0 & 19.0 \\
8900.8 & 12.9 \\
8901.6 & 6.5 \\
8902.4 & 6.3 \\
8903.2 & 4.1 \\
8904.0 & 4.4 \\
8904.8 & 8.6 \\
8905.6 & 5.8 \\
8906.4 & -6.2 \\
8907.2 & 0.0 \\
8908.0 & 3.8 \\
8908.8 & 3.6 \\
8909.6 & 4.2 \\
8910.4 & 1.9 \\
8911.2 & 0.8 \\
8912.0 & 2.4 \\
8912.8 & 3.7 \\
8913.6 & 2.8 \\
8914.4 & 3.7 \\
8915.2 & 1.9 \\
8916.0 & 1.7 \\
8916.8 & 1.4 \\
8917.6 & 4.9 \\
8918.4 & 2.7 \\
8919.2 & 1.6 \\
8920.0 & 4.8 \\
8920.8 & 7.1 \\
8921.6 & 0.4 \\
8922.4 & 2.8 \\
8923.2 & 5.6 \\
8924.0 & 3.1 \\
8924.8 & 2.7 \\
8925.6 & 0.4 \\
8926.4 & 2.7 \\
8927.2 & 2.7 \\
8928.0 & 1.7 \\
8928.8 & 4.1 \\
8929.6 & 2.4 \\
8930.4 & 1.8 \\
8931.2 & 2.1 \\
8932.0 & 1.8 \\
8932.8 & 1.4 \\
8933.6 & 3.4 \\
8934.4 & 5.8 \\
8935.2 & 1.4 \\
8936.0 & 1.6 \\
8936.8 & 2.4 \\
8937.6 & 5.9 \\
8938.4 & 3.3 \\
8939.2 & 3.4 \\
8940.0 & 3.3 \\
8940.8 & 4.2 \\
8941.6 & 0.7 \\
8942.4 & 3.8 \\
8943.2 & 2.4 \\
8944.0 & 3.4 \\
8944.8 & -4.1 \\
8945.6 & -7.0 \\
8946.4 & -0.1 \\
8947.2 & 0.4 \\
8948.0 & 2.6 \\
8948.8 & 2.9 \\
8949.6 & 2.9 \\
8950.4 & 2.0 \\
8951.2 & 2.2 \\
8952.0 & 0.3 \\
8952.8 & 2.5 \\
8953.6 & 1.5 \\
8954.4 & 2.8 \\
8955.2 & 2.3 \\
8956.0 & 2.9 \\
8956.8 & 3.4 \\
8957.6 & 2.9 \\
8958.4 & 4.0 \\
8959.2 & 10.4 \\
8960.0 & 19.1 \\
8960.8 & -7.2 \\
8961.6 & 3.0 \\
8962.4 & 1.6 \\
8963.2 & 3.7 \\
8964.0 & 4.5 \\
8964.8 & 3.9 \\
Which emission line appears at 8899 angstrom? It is H-beta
